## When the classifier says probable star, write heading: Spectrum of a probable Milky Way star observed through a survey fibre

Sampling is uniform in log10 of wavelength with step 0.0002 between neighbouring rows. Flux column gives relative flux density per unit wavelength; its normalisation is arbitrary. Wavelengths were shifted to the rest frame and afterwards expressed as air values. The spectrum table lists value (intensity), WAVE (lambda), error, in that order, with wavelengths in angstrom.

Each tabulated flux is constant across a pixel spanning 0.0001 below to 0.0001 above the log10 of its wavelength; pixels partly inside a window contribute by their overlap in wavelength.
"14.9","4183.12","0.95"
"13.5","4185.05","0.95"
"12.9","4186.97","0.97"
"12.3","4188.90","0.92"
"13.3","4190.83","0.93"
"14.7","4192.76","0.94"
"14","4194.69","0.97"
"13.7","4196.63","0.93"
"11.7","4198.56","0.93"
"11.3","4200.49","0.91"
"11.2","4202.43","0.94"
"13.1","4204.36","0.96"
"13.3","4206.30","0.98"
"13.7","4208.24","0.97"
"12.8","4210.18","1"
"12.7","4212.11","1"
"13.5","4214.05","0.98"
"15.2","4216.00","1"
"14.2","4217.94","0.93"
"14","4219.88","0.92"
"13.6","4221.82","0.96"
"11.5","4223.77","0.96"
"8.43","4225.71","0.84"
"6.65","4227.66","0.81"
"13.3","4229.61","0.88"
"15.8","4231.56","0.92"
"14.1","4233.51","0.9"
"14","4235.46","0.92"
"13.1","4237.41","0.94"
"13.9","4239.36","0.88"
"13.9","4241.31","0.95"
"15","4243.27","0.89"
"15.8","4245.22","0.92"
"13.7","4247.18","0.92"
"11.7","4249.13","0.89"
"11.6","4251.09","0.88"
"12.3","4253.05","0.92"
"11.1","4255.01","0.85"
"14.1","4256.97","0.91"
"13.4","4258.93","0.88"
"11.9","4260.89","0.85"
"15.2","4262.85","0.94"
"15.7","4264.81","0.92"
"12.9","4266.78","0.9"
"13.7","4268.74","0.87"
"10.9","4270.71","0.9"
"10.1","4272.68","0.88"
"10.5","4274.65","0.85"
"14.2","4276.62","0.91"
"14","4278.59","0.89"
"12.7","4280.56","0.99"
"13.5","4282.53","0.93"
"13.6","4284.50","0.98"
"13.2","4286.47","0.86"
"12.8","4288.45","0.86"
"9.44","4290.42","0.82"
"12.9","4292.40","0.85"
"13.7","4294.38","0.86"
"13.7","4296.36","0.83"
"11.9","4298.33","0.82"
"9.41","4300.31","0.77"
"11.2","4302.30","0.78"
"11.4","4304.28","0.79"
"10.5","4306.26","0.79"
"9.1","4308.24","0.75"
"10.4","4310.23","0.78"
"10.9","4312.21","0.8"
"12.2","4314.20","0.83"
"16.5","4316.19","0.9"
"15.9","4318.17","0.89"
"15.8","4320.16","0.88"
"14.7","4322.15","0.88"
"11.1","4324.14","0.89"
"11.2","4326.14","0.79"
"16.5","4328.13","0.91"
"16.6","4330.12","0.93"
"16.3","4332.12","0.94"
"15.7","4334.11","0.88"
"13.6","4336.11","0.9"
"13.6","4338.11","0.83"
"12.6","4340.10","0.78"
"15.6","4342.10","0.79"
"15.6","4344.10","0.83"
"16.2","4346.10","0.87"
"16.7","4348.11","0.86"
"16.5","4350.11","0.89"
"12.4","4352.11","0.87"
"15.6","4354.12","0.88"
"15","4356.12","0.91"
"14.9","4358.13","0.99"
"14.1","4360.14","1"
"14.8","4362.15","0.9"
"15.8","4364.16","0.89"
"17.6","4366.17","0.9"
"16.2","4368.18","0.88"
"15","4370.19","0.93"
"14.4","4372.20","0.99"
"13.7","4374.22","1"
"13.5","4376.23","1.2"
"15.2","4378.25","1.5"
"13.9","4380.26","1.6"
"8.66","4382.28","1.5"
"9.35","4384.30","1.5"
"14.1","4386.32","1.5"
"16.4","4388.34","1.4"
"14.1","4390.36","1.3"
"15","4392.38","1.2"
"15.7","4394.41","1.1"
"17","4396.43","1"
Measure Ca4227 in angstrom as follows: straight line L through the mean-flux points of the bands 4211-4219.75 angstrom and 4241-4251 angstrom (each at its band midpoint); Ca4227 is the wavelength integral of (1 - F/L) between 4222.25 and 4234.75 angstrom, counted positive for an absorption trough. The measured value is 1.89 angstrom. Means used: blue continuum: 13.9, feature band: 11.8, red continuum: 13.8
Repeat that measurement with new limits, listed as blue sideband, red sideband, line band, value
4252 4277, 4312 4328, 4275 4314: 3.8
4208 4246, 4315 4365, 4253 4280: 1.9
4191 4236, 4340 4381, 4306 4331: 2.1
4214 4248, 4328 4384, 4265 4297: 2.8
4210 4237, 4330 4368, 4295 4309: 3.1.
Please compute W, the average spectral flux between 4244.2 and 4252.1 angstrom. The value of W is 13.2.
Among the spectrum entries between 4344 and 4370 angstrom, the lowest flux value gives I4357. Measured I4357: 12.4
